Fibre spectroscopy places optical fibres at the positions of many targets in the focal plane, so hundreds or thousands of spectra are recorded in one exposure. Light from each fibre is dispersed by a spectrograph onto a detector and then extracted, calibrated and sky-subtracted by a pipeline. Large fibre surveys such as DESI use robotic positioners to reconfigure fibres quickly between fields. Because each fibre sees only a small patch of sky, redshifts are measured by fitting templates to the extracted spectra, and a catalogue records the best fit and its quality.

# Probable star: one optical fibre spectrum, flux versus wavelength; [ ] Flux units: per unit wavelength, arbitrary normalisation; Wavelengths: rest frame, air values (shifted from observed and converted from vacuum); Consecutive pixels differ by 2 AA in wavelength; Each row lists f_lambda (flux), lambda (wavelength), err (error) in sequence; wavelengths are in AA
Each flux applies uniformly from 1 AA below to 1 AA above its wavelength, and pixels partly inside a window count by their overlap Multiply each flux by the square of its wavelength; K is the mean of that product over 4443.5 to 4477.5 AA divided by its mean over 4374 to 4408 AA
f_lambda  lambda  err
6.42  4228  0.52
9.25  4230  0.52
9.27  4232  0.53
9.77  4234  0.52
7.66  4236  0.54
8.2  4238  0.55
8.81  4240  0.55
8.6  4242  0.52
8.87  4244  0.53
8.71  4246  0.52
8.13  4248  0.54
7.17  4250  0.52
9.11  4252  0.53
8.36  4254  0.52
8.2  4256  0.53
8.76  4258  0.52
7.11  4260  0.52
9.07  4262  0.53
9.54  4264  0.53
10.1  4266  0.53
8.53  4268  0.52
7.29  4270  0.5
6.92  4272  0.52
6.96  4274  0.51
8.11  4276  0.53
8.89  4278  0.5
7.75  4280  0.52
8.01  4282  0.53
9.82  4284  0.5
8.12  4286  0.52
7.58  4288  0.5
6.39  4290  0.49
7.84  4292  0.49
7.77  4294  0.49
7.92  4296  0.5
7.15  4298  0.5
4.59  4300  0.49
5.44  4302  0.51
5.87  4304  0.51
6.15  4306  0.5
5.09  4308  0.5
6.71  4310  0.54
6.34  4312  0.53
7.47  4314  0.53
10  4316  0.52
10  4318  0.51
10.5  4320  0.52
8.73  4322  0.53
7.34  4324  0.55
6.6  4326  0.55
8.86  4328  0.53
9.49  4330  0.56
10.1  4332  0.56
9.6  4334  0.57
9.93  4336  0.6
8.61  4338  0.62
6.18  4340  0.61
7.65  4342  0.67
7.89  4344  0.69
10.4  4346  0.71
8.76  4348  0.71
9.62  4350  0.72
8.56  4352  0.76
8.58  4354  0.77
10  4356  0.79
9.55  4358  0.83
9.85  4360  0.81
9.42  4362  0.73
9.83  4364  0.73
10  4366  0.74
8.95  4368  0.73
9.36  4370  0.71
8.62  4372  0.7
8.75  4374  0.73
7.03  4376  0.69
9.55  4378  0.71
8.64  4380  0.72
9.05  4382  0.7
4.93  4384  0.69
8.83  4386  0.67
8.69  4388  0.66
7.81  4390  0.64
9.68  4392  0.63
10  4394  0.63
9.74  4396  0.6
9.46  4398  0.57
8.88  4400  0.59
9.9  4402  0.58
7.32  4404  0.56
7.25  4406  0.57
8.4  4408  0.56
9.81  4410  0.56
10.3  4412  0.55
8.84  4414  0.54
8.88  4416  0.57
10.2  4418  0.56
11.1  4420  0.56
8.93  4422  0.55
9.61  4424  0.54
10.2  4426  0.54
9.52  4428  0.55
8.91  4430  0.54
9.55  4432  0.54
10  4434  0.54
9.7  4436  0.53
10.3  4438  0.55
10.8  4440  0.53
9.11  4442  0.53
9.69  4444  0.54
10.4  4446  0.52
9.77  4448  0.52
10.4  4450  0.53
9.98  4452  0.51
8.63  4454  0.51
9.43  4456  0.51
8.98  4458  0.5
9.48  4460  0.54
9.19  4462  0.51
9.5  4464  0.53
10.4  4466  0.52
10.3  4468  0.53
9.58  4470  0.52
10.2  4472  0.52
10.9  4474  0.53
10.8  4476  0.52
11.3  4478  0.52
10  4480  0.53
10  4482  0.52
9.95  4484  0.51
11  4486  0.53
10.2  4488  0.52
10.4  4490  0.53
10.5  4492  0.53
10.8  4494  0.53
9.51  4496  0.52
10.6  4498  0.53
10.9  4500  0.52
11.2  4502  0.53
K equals 1.19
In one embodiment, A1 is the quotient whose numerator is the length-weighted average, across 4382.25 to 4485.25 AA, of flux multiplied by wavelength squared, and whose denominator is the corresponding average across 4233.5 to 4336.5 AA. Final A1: 1.3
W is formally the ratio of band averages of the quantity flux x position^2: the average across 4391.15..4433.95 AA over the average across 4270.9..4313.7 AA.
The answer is 1.39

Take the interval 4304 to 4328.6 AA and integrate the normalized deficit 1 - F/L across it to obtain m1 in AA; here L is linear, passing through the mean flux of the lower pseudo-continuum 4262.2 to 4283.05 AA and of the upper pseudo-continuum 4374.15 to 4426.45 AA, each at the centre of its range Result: 2.2 AA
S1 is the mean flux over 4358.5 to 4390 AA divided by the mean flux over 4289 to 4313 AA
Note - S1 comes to 1.4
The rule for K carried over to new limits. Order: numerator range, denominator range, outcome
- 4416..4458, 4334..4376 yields 1.13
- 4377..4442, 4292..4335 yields 1.25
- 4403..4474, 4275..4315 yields 1.43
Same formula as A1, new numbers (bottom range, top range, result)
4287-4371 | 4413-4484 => 1.26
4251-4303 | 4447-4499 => 1.40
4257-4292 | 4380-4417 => 1.14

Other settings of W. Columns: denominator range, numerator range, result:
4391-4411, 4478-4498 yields 1.19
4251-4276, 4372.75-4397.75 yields 1.09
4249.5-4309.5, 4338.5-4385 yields 1.19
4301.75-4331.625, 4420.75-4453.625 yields 1.33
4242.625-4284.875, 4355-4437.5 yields 1.17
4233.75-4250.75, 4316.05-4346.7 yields 1.09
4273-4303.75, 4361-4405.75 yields 1.24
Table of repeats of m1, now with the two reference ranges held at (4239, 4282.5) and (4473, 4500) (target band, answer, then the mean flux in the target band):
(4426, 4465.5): 1.6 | 9.67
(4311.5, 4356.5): 1.3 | 8.76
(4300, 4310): 3.6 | 5.64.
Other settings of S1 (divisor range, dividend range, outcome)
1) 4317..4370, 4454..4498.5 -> 1.12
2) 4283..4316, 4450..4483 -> 1.42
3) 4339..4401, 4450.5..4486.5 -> 1.13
